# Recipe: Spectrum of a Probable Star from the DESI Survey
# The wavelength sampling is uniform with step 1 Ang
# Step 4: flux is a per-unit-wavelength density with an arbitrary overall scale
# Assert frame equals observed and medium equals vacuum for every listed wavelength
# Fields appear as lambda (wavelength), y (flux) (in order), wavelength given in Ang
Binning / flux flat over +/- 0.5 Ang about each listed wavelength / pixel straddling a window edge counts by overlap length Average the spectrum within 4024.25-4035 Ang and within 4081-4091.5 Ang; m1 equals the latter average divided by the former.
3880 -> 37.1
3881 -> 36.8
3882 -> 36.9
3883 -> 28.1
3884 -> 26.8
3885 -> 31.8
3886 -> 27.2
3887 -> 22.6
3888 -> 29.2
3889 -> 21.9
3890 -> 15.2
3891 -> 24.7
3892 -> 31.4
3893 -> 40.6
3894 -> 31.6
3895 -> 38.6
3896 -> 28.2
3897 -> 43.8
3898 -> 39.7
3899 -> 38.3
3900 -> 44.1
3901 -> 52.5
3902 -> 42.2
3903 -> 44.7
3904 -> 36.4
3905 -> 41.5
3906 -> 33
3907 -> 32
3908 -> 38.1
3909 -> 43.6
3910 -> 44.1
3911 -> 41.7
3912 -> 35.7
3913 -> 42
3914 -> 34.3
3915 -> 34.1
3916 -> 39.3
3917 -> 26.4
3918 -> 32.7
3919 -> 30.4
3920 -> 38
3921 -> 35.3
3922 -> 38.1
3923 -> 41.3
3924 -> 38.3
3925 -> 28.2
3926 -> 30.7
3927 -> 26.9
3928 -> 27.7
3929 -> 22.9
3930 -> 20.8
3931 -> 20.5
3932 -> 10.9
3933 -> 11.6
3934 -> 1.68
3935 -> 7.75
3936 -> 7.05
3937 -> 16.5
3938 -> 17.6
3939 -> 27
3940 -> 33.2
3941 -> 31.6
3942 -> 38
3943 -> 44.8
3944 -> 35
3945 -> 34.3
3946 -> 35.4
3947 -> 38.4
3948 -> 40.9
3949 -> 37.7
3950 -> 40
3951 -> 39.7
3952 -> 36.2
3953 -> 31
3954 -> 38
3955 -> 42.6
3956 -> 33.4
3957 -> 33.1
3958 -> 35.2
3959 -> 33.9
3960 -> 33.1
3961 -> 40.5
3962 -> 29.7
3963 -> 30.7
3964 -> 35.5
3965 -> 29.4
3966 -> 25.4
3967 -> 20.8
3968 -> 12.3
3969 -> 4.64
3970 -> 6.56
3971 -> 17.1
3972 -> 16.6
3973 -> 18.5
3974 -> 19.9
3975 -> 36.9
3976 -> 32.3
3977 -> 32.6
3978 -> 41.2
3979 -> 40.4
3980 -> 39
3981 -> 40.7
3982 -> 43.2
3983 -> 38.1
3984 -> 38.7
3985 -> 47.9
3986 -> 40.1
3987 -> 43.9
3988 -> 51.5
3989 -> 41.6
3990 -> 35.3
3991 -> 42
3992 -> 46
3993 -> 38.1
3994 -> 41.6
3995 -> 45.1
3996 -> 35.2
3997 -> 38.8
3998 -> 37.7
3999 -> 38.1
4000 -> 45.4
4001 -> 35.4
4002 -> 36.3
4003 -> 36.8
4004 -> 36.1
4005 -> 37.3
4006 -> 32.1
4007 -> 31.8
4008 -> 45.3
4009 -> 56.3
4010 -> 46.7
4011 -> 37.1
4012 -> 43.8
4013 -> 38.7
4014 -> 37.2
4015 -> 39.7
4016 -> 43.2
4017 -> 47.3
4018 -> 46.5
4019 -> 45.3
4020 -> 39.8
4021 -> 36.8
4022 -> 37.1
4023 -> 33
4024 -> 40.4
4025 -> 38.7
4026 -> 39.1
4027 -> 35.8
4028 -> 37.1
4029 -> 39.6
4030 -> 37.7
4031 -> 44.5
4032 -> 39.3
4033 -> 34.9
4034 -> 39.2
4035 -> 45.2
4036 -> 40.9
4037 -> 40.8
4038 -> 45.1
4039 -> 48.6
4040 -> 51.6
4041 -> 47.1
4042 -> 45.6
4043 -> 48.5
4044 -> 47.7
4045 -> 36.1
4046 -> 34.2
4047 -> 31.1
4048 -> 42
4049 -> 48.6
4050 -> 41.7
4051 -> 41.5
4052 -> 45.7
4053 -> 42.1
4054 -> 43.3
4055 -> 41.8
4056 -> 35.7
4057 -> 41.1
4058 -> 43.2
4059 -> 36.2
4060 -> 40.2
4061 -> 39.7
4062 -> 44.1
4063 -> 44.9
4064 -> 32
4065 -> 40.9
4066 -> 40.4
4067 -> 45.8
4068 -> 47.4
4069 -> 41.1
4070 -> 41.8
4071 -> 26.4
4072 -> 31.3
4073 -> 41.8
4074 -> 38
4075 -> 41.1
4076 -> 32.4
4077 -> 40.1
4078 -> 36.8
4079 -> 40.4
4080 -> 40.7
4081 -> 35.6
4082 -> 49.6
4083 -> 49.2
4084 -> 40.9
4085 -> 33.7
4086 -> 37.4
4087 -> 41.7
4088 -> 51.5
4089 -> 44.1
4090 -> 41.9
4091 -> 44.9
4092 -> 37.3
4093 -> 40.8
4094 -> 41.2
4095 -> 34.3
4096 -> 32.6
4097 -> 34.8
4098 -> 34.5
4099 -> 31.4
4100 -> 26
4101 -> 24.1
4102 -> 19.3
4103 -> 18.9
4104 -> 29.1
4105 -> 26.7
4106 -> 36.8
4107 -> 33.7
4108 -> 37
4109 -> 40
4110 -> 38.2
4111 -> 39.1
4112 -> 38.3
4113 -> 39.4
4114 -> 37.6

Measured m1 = 1.11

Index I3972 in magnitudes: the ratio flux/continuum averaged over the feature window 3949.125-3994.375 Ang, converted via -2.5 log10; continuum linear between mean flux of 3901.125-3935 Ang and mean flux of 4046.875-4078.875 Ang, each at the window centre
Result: 0.05 mag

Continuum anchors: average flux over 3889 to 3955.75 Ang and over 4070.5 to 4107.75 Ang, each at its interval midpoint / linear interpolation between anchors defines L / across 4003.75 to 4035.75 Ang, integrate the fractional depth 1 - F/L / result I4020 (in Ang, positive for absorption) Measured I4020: -4.90 Ang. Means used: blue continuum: 32.7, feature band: 40.1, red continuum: 36.2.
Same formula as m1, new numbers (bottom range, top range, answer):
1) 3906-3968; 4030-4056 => 1.35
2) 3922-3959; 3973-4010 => 1.33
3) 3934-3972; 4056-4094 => 1.39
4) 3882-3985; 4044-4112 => 1.21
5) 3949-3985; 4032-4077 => 1.31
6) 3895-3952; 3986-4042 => 1.24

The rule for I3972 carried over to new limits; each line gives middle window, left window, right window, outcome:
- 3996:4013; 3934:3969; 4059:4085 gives -0.14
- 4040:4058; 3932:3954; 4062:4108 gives -0.20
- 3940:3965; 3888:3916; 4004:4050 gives 0.07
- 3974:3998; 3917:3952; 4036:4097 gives -0.19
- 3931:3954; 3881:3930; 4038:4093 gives 0.27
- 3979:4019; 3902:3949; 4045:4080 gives -0.14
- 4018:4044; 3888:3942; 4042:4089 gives -0.08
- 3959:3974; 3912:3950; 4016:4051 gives 0.39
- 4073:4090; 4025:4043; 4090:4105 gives -0.18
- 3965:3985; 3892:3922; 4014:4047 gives 0.37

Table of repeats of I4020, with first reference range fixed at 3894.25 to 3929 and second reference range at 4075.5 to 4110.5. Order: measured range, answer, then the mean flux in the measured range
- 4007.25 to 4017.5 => -1.84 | 43.2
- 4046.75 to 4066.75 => -2.42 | 41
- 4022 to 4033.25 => -0.49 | 38.2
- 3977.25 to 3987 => -1.12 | 41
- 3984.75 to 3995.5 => -1.81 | 42.9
